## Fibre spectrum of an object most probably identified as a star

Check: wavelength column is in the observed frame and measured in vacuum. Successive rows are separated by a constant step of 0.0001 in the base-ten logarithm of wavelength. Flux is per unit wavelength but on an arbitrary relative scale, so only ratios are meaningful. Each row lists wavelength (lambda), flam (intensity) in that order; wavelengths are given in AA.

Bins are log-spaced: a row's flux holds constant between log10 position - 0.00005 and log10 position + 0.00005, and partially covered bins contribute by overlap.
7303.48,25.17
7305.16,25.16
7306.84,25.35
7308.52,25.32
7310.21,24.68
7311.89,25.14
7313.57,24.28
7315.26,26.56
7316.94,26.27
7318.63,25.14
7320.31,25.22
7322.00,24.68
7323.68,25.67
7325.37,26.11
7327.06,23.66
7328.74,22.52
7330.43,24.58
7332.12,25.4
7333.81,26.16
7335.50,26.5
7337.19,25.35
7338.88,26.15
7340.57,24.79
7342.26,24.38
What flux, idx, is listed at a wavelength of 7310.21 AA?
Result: 24.68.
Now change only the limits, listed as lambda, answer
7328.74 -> 22.52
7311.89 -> 25.14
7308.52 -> 25.32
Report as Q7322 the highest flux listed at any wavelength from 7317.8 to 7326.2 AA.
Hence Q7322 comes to 26.11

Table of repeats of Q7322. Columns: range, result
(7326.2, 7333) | 25.4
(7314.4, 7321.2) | 26.56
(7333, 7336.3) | 26.5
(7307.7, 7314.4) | 25.32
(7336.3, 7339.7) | 26.15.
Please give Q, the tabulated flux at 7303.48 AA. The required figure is 25.17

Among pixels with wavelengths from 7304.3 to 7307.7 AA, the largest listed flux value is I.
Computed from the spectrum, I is 25.35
